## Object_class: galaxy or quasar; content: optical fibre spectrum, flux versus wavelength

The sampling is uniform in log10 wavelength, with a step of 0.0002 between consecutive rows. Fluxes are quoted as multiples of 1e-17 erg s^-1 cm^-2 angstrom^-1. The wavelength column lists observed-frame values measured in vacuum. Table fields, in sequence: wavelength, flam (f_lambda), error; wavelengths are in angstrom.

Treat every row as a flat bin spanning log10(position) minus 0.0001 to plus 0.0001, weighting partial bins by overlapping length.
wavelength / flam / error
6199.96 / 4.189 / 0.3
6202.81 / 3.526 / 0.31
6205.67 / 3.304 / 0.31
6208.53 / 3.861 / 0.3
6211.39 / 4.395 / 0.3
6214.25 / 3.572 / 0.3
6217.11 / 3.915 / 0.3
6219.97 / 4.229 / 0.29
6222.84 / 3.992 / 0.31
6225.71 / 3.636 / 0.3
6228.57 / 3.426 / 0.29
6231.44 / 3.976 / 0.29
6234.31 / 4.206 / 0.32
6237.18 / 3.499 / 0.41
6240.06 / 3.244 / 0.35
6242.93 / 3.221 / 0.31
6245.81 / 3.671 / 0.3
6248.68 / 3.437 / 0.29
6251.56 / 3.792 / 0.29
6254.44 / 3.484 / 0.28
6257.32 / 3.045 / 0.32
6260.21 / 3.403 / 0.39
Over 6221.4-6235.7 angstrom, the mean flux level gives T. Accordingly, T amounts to 3.85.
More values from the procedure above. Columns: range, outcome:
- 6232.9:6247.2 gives 3.57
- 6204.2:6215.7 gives 3.78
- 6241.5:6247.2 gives 3.44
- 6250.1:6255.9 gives 3.63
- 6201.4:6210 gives 3.57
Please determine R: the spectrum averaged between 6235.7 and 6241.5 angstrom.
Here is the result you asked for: 3.38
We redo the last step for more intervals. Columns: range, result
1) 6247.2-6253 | 3.62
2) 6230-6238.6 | 3.89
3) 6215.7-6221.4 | 4.08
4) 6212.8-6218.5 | 3.75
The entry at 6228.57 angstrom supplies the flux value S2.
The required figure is 3.426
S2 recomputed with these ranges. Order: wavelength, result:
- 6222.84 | 3.992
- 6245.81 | 3.671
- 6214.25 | 3.572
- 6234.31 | 4.206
